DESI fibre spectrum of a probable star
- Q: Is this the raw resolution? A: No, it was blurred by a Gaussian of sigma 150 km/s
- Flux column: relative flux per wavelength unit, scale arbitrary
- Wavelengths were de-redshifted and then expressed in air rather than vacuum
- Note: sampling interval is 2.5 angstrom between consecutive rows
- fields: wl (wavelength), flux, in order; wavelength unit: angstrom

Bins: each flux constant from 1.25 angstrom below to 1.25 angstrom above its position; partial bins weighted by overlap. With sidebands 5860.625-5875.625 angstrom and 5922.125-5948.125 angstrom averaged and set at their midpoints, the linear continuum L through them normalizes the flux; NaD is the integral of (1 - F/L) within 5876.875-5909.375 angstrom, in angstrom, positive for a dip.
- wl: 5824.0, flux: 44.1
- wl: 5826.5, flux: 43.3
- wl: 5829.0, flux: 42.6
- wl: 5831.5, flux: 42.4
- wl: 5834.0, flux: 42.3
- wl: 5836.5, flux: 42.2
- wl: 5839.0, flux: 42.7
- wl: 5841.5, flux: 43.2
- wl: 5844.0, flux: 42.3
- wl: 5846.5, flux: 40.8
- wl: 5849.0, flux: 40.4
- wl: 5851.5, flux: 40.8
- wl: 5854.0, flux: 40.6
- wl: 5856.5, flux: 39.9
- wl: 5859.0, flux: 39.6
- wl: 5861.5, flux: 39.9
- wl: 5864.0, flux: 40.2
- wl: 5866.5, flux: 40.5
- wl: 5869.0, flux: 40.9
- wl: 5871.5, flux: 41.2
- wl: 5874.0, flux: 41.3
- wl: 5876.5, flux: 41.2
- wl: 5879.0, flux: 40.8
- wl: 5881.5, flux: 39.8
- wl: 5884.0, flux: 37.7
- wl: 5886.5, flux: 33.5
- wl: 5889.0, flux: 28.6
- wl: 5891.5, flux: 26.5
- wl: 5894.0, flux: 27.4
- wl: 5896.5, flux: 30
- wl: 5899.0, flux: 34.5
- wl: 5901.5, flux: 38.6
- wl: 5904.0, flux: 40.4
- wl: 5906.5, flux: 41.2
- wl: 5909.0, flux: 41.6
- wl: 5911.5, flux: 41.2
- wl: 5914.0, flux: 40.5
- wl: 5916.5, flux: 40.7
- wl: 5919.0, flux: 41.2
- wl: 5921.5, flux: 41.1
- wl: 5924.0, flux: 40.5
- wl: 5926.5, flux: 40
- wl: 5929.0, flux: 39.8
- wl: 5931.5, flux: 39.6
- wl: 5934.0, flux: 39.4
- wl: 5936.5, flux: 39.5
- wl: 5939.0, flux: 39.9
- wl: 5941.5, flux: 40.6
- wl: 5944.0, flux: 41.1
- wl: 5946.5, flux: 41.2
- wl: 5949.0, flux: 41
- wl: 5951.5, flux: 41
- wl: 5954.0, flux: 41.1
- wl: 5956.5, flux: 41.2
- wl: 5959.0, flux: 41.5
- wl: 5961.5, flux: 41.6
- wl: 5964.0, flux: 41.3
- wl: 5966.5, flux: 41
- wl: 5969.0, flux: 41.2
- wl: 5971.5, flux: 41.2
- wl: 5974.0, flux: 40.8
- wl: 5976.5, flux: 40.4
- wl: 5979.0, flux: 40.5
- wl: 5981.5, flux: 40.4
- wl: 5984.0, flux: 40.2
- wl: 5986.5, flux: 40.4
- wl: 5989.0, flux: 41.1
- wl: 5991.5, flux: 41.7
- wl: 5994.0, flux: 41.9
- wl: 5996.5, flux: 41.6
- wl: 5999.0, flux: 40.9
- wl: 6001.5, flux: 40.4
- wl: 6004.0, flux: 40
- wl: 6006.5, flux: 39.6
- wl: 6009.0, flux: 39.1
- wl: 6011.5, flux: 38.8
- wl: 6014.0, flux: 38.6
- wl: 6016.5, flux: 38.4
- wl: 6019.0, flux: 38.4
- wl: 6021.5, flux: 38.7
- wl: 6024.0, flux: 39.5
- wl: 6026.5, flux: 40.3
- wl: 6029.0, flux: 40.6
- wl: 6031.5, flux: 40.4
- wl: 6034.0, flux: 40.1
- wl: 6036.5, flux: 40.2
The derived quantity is 4.08 angstrom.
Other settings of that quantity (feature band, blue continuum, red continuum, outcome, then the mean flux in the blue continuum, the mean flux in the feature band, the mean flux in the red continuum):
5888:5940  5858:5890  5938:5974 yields 2.9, 38.9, 37.8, 41.1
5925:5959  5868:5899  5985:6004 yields -1.7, 35.7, 40.5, 41.1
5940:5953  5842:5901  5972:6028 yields -0.6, 37.8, 41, 40.1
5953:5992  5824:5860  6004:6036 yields -0.9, 41.7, 41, 39.4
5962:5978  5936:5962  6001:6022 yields -0.3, 40.9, 41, 39.1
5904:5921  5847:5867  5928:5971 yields -0.2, 40.2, 41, 40.7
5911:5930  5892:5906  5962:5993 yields -2.4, 34.1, 40.6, 40.9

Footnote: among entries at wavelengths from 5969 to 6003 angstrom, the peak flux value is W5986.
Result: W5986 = 41.9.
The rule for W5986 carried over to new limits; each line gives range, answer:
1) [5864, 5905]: 41.3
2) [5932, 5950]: 41.2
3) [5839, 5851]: 43.2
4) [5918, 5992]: 41.7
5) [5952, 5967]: 41.6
